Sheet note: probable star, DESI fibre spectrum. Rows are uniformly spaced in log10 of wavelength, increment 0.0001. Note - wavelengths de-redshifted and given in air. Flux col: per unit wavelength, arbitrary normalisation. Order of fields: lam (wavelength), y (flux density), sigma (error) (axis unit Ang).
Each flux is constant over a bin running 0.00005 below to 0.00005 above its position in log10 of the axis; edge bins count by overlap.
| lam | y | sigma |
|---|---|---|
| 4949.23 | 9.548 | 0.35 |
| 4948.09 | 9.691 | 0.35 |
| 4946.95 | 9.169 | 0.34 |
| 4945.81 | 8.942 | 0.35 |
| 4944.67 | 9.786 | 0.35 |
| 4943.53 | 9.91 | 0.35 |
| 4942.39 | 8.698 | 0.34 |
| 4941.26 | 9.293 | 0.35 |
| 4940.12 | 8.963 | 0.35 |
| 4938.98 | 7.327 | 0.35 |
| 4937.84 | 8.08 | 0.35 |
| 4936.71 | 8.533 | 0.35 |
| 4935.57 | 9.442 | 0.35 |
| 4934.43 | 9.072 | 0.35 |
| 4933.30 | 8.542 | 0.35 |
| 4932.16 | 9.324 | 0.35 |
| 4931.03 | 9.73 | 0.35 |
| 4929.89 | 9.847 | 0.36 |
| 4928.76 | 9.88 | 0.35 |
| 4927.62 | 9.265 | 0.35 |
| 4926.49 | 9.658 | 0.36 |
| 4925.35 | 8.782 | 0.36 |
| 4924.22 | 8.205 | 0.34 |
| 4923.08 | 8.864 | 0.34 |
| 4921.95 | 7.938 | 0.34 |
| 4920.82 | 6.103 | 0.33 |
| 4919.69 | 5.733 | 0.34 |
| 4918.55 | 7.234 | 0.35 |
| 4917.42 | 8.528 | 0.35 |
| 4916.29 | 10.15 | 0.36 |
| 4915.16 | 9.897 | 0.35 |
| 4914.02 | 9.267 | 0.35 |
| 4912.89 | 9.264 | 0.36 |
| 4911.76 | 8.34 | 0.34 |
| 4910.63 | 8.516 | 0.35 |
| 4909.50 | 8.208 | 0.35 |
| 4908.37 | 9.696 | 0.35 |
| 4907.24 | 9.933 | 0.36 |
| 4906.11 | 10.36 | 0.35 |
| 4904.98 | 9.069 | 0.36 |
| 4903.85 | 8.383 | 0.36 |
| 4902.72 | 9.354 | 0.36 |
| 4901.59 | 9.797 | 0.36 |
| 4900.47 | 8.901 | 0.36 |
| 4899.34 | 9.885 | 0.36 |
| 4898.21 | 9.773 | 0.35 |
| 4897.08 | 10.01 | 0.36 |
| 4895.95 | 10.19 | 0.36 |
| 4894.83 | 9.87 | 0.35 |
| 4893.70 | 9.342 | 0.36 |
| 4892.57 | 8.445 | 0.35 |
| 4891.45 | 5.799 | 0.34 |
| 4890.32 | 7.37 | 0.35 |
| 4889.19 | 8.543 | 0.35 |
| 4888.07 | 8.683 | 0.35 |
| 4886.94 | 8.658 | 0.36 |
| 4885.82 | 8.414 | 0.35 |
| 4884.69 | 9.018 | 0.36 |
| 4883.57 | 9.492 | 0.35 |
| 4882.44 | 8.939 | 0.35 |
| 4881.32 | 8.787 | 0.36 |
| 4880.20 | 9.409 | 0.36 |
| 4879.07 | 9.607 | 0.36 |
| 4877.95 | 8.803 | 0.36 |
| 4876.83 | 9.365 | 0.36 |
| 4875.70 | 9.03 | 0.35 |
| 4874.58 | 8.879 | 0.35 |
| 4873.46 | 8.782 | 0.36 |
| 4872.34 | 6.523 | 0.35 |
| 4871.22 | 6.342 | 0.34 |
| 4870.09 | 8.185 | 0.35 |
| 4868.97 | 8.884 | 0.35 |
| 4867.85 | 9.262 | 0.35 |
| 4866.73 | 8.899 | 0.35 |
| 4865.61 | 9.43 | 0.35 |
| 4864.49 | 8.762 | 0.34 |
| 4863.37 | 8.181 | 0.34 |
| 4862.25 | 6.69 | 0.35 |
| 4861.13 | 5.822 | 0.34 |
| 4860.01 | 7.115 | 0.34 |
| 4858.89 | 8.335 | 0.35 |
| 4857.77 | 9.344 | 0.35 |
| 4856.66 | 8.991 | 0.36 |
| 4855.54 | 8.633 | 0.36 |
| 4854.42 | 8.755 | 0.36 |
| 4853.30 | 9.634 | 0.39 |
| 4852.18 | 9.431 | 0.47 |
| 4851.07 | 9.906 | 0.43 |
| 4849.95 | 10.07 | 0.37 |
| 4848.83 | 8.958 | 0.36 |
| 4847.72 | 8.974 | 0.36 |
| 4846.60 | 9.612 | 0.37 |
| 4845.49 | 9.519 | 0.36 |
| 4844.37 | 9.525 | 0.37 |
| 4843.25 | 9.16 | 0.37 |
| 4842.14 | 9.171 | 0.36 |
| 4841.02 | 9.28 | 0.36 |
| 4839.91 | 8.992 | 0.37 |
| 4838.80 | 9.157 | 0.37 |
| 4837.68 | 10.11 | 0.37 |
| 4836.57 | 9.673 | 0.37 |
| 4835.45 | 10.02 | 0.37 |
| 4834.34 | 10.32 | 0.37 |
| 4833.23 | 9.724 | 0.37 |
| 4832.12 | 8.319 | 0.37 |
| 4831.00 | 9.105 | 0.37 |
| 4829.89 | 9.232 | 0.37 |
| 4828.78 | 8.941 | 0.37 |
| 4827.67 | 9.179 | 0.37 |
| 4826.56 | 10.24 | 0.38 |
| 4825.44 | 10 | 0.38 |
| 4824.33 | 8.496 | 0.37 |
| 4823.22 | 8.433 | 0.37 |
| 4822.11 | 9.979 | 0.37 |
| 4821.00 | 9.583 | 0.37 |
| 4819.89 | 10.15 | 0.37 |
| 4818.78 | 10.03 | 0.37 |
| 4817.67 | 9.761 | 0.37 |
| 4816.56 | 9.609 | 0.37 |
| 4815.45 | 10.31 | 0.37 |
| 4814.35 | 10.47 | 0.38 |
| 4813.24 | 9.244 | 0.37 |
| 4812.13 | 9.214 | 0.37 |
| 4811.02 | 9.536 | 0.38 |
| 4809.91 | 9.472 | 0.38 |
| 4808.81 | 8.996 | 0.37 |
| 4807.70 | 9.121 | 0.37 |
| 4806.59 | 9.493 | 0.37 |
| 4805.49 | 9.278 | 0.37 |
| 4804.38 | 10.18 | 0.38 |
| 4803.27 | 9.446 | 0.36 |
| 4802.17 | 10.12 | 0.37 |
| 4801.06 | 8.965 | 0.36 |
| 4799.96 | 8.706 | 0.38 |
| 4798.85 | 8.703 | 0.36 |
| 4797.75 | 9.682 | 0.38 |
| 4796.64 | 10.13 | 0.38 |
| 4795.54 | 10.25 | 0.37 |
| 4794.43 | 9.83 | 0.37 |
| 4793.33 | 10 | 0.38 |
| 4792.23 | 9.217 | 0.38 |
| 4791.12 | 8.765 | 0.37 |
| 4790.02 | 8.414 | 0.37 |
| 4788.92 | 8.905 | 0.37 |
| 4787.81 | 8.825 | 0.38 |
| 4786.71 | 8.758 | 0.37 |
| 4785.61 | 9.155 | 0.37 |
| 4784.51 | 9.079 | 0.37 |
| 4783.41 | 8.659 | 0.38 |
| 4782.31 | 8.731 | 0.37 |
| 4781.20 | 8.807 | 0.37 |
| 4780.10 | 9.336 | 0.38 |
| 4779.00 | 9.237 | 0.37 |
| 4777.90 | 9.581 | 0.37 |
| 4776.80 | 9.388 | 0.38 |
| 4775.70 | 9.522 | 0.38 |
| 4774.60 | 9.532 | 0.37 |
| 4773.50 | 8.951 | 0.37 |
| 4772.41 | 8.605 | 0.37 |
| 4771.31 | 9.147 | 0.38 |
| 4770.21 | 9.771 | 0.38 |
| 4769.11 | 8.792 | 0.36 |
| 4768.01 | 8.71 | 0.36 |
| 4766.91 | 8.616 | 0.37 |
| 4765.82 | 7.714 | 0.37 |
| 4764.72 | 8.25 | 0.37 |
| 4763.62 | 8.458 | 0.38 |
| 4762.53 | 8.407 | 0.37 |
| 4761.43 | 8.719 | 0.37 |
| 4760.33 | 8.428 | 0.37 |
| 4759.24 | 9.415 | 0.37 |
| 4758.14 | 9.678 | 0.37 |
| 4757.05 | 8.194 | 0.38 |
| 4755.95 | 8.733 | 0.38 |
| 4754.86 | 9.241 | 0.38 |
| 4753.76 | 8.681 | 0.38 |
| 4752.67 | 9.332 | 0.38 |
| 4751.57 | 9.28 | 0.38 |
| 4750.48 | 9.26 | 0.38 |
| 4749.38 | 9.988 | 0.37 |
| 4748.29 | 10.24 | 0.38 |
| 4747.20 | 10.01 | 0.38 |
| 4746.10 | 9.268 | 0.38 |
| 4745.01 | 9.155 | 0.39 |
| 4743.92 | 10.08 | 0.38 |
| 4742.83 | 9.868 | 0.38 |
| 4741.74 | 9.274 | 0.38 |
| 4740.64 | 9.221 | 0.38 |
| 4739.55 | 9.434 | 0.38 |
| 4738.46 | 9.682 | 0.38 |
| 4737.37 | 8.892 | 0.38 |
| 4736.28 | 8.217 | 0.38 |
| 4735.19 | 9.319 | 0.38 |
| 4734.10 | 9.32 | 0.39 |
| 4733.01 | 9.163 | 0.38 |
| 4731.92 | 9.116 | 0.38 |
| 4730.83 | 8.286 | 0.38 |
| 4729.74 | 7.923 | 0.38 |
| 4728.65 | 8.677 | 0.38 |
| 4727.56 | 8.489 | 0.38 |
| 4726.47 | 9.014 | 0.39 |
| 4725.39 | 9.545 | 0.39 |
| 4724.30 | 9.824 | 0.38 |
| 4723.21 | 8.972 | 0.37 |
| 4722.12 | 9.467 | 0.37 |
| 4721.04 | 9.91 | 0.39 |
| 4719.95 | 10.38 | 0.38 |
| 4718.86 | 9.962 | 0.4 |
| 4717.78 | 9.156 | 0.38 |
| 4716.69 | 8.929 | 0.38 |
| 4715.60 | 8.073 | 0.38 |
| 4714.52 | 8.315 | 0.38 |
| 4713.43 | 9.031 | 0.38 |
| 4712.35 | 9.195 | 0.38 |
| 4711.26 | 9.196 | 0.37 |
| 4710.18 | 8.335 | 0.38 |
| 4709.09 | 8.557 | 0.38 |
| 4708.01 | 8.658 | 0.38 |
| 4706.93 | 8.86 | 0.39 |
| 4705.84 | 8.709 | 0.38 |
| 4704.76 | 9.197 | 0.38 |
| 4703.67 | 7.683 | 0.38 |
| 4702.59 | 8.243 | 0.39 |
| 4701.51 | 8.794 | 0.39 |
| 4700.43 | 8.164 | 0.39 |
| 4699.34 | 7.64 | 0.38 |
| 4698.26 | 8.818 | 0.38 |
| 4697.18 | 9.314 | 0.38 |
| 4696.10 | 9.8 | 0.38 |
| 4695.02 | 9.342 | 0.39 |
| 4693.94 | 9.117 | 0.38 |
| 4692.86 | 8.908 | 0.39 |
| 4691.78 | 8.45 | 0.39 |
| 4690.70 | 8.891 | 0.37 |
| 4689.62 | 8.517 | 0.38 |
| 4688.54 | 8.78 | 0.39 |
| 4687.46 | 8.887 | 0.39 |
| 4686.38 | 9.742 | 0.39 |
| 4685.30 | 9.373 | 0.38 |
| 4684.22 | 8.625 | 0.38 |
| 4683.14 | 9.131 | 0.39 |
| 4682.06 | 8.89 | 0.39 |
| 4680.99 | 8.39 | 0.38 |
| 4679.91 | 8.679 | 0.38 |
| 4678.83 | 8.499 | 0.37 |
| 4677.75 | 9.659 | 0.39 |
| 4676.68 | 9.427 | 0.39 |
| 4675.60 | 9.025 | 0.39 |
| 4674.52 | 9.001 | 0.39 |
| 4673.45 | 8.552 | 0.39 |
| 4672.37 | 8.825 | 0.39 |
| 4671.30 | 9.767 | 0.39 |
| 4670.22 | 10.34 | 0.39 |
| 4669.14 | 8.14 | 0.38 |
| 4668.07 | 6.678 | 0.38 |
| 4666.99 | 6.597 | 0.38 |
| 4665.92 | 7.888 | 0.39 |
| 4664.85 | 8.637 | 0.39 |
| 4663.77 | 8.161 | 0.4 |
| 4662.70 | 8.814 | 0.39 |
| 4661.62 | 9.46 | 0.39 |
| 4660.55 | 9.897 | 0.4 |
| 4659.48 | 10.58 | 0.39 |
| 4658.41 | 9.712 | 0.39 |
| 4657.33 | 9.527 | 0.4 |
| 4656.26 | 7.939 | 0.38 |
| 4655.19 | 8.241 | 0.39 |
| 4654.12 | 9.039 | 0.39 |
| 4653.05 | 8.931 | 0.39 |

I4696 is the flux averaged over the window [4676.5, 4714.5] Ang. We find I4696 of 8.83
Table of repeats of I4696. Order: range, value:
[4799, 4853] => 9.48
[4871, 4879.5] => 8.49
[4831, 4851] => 9.45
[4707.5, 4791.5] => 9.06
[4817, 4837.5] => 9.52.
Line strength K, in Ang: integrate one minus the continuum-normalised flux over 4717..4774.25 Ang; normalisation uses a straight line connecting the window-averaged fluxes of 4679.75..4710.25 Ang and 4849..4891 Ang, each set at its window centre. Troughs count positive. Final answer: -2.5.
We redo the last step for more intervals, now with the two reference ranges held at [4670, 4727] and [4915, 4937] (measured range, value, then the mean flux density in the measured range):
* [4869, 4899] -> 0.2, 8.71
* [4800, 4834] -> -2.4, 9.48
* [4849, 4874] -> 0.9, 8.46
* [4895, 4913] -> -1.3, 9.37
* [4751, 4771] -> 0.2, 8.8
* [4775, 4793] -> -0.3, 9.04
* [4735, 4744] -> -0.4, 9.29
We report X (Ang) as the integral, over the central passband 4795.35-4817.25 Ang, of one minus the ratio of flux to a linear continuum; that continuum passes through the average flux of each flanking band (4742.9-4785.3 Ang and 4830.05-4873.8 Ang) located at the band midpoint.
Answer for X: -1.4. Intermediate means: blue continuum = 9.09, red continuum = 8.86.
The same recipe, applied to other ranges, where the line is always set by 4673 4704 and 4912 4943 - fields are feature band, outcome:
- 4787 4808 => -1.4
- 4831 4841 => -0.8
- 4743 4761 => -1.0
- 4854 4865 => 0.9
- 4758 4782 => -0.4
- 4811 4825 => -1.3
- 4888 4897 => 0.1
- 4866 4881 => 0.2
